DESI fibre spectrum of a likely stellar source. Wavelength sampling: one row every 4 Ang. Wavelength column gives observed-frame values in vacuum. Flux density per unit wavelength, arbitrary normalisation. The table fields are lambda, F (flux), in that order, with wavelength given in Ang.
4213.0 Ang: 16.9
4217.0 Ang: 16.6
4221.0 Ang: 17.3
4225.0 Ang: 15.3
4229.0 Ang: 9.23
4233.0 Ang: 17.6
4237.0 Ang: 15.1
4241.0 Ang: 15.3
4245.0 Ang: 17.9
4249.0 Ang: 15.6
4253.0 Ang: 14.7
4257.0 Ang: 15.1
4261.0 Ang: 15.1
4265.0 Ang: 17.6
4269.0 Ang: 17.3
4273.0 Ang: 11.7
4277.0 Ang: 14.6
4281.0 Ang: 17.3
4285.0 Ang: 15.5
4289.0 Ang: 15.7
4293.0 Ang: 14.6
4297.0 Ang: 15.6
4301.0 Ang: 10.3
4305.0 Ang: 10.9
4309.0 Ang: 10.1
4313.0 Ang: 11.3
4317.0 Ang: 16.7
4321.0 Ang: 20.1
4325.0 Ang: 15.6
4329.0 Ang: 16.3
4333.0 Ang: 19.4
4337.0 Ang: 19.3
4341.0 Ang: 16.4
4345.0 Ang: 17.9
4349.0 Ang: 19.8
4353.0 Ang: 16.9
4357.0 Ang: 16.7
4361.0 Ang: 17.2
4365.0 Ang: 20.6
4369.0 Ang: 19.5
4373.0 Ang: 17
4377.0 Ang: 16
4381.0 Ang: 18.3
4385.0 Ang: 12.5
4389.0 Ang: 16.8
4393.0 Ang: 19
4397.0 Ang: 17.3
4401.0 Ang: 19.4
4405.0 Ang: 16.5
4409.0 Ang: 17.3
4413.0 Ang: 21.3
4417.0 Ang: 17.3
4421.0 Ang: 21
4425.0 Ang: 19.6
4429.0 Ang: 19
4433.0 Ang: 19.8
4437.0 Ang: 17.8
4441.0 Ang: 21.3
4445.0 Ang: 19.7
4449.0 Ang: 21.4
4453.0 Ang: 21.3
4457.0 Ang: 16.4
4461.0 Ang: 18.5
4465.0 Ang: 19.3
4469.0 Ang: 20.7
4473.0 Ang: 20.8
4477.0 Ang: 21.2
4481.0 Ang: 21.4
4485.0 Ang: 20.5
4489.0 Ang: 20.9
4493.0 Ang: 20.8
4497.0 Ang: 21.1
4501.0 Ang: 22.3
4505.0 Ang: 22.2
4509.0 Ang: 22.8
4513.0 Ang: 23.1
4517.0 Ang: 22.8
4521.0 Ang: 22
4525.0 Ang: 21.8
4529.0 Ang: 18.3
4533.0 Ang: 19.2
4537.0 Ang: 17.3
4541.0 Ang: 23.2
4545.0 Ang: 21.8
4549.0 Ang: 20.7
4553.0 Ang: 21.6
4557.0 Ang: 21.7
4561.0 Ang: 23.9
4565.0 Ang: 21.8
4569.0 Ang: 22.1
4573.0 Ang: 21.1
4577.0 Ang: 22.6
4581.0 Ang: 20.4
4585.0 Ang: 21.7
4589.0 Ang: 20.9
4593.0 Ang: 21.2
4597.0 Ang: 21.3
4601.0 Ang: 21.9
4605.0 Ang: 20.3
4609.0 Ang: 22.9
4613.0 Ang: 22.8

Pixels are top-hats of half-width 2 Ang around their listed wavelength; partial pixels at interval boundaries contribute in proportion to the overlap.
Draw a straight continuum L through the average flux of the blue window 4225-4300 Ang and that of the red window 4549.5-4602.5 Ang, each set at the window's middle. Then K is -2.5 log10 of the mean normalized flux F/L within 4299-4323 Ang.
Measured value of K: 0.22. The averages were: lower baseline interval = 15.2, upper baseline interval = 21.7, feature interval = 13.2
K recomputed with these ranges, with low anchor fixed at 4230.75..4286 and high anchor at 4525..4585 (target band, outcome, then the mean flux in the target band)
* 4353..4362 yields 0.04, 16.9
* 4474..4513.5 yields -0.08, 21.6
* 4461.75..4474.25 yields -0.03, 20.1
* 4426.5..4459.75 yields -0.03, 19.6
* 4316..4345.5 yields -0.04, 17.7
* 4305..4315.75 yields 0.44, 11.2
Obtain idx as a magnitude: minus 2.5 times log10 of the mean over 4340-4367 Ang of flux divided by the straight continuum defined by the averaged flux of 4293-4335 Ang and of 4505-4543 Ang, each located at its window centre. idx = -0.14 mag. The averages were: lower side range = 14.6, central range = 18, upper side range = 21.2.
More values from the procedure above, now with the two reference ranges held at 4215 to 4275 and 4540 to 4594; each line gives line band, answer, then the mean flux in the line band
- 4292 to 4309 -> 0.31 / 12.4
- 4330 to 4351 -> -0.07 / 18.5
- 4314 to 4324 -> -0.03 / 17.4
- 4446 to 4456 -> -0.07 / 20.7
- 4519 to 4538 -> 0.06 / 19.8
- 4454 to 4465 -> 0.09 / 18.1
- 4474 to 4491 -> -0.05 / 21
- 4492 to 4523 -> -0.08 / 22.2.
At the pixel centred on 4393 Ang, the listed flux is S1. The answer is 19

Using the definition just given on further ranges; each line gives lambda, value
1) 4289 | 15.7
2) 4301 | 10.3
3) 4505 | 22.2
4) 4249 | 15.6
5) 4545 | 21.8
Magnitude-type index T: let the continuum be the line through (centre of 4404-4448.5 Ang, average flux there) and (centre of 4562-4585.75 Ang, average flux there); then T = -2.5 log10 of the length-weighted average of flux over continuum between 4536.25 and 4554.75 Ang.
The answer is 0.00 mag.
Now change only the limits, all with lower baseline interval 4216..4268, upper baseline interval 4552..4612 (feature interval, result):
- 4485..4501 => -0.050 mag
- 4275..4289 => 0.035 mag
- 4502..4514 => -0.114 mag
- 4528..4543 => 0.070 mag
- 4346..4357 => -0.028 mag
